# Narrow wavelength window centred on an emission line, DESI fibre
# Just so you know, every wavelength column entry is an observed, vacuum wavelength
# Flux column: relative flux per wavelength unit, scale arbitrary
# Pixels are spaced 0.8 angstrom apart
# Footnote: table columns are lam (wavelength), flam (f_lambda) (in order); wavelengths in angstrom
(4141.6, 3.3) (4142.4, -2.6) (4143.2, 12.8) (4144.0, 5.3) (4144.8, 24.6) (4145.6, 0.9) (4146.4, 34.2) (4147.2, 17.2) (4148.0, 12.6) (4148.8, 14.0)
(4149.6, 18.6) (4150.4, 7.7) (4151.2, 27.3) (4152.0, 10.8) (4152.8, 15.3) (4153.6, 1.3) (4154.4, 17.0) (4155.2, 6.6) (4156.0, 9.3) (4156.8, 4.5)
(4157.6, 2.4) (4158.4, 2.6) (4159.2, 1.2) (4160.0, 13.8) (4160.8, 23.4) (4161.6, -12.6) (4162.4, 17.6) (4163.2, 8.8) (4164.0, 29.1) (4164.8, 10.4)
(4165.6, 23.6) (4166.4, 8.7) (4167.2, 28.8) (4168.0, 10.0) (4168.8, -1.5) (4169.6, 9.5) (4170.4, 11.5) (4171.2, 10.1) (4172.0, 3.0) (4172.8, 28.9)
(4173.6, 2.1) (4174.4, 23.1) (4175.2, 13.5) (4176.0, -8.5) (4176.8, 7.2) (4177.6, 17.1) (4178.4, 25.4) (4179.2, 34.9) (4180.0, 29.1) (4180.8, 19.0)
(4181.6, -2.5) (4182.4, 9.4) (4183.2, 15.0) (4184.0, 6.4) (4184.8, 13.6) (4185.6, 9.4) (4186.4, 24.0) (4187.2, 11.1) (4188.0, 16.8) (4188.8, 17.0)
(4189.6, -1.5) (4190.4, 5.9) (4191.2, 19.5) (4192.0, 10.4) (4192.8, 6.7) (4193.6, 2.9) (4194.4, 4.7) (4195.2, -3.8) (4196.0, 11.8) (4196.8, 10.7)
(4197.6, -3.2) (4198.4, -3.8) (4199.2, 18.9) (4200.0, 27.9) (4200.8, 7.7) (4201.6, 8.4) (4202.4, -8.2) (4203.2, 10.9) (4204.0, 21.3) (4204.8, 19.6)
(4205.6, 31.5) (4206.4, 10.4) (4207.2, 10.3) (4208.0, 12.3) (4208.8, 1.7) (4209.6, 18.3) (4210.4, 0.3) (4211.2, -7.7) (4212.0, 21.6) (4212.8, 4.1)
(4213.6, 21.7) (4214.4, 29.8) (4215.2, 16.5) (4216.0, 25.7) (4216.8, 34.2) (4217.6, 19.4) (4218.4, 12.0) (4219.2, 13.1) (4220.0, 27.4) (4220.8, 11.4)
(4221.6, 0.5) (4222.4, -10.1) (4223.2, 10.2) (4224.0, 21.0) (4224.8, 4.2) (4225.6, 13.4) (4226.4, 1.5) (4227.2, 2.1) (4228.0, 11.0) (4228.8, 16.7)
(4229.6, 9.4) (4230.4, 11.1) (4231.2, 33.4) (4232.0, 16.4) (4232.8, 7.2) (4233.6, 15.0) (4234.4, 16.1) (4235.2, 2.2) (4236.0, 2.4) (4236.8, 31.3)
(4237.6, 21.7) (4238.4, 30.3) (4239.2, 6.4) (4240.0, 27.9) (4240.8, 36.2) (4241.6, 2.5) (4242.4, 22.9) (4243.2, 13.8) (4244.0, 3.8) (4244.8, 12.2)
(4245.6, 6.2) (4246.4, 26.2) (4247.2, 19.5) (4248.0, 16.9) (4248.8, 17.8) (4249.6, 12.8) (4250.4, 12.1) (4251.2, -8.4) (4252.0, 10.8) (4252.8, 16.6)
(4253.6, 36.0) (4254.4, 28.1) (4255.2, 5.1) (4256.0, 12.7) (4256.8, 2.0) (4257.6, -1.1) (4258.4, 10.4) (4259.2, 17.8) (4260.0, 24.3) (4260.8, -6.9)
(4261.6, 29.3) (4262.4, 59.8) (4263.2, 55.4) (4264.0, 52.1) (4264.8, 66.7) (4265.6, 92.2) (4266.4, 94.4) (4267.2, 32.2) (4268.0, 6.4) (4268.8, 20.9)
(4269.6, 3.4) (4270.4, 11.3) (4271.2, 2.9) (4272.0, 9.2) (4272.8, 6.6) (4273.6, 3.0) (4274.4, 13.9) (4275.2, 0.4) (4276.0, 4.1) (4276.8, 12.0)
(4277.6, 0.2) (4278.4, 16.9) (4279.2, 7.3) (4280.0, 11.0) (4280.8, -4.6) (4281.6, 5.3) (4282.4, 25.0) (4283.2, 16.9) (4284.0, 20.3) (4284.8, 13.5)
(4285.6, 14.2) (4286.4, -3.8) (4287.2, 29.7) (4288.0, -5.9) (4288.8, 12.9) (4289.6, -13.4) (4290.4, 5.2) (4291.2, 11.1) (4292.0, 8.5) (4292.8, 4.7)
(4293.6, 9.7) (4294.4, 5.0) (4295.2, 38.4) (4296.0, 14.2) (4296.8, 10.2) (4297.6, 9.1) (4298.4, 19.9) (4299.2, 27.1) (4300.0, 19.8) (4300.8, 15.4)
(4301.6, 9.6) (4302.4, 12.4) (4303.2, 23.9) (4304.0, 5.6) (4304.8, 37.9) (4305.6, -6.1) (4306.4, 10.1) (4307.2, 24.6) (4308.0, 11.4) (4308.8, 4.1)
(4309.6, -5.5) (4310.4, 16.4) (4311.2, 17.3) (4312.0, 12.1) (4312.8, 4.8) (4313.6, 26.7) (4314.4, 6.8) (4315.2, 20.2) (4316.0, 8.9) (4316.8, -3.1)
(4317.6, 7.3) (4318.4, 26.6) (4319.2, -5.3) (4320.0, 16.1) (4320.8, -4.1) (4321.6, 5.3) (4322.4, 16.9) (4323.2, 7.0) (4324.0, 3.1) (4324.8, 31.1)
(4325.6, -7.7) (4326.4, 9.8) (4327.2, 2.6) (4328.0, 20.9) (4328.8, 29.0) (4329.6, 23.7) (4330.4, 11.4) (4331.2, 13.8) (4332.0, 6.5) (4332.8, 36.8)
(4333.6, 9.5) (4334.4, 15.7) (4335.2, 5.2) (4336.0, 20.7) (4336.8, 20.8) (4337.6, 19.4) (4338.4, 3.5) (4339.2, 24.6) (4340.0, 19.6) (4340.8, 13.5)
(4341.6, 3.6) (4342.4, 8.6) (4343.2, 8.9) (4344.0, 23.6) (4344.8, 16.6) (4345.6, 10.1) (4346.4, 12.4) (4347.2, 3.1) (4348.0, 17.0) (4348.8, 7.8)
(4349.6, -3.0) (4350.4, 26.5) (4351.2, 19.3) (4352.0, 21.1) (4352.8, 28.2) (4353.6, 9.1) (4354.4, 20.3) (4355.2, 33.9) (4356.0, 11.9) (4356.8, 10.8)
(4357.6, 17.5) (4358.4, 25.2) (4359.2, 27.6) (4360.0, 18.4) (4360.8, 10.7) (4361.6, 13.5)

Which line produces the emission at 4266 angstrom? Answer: [O II] 3727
